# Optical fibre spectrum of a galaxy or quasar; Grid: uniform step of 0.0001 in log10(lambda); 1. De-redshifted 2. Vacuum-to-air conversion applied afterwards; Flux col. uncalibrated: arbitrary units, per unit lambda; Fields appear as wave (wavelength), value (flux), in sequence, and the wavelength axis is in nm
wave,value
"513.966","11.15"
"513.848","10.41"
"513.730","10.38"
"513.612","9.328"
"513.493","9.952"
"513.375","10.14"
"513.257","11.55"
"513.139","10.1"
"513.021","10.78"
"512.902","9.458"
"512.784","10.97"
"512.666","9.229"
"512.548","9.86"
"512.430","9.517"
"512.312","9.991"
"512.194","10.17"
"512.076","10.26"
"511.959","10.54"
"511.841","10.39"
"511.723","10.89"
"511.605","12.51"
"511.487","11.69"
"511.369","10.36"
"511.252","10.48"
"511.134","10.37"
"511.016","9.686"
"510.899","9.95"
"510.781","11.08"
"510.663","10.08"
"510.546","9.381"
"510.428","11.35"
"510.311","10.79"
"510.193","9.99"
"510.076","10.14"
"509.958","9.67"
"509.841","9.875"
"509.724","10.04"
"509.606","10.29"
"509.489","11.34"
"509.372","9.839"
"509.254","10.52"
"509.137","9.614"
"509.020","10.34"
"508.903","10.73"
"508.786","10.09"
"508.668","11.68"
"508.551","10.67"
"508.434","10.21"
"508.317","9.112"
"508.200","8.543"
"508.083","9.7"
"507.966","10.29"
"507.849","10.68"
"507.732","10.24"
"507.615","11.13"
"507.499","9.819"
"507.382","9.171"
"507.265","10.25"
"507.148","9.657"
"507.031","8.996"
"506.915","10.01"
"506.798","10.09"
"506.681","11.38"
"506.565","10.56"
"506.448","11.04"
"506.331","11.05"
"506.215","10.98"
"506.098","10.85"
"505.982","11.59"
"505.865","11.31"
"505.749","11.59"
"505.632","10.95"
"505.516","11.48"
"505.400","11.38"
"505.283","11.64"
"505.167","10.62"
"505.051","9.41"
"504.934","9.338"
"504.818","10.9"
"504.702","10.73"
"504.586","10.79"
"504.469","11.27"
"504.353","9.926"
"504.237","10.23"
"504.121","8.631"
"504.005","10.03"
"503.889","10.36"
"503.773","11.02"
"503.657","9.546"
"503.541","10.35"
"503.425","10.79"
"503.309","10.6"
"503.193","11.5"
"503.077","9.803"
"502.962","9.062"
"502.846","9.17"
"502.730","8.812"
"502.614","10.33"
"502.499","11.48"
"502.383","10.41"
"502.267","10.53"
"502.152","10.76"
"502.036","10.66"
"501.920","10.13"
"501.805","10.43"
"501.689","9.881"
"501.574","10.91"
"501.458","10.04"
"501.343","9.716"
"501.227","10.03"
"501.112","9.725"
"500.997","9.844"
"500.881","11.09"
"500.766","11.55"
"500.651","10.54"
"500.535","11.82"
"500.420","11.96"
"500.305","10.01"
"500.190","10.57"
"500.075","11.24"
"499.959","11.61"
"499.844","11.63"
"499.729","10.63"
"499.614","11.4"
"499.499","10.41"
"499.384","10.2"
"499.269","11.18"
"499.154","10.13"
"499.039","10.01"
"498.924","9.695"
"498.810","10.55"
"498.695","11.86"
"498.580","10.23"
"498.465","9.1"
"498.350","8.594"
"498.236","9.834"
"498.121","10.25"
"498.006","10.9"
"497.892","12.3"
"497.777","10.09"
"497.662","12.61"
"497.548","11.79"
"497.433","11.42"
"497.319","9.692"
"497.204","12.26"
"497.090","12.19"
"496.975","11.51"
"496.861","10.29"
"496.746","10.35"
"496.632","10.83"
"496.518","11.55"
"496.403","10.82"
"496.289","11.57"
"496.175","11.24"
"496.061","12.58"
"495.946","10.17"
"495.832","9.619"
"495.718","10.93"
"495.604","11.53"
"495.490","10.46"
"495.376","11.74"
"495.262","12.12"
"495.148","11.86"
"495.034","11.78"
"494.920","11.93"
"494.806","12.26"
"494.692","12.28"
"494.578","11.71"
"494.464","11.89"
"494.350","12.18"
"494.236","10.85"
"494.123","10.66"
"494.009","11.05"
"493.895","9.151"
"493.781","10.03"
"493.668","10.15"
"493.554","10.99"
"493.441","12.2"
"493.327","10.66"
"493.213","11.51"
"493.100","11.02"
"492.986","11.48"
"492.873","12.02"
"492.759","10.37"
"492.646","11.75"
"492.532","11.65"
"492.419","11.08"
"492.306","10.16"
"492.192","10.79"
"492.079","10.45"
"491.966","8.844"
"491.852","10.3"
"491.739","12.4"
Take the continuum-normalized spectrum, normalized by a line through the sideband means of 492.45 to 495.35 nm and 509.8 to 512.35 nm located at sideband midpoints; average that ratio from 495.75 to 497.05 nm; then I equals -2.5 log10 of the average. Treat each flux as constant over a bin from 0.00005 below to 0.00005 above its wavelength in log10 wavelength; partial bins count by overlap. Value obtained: 0.02 mag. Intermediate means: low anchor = 11.3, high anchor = 10.4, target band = 11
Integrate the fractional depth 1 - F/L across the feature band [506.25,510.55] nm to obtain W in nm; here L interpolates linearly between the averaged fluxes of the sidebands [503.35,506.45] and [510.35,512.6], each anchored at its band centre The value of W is 0.13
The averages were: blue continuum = 10.7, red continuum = 10.5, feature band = 10.2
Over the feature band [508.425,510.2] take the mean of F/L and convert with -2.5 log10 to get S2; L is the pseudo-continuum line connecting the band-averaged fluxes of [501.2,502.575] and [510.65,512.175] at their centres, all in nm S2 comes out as 0.03 mag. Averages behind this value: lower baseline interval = 10.4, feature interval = 10.3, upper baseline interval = 10.6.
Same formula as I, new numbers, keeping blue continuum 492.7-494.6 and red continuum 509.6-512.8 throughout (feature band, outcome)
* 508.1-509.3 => 0.03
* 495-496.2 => -0.03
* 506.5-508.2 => 0.04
